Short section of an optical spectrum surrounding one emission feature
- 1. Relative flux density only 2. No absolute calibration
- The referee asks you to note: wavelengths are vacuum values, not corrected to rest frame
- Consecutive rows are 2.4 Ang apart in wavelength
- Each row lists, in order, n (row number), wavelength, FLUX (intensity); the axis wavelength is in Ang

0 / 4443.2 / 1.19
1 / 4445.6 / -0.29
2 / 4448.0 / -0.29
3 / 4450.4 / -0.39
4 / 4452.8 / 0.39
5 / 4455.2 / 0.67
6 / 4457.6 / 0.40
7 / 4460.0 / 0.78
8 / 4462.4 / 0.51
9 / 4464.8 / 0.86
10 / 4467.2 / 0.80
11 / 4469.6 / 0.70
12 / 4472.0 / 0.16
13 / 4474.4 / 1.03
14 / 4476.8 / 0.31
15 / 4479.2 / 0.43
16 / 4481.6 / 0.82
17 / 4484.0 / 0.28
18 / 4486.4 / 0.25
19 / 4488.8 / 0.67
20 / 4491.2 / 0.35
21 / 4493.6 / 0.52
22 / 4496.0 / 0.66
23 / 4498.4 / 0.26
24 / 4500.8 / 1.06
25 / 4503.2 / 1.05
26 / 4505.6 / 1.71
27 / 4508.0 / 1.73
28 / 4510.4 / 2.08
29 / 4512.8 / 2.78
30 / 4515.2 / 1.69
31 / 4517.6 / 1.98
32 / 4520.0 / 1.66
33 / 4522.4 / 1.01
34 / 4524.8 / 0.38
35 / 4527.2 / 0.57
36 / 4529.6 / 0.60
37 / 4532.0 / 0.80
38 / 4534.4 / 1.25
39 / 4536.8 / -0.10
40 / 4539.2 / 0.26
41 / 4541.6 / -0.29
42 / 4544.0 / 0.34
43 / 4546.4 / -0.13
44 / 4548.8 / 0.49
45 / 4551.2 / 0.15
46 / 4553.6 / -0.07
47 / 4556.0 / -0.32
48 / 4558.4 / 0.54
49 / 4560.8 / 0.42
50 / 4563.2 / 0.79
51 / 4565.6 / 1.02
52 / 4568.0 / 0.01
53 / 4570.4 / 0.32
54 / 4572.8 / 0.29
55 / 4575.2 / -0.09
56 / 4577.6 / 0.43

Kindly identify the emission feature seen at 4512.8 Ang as C IV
